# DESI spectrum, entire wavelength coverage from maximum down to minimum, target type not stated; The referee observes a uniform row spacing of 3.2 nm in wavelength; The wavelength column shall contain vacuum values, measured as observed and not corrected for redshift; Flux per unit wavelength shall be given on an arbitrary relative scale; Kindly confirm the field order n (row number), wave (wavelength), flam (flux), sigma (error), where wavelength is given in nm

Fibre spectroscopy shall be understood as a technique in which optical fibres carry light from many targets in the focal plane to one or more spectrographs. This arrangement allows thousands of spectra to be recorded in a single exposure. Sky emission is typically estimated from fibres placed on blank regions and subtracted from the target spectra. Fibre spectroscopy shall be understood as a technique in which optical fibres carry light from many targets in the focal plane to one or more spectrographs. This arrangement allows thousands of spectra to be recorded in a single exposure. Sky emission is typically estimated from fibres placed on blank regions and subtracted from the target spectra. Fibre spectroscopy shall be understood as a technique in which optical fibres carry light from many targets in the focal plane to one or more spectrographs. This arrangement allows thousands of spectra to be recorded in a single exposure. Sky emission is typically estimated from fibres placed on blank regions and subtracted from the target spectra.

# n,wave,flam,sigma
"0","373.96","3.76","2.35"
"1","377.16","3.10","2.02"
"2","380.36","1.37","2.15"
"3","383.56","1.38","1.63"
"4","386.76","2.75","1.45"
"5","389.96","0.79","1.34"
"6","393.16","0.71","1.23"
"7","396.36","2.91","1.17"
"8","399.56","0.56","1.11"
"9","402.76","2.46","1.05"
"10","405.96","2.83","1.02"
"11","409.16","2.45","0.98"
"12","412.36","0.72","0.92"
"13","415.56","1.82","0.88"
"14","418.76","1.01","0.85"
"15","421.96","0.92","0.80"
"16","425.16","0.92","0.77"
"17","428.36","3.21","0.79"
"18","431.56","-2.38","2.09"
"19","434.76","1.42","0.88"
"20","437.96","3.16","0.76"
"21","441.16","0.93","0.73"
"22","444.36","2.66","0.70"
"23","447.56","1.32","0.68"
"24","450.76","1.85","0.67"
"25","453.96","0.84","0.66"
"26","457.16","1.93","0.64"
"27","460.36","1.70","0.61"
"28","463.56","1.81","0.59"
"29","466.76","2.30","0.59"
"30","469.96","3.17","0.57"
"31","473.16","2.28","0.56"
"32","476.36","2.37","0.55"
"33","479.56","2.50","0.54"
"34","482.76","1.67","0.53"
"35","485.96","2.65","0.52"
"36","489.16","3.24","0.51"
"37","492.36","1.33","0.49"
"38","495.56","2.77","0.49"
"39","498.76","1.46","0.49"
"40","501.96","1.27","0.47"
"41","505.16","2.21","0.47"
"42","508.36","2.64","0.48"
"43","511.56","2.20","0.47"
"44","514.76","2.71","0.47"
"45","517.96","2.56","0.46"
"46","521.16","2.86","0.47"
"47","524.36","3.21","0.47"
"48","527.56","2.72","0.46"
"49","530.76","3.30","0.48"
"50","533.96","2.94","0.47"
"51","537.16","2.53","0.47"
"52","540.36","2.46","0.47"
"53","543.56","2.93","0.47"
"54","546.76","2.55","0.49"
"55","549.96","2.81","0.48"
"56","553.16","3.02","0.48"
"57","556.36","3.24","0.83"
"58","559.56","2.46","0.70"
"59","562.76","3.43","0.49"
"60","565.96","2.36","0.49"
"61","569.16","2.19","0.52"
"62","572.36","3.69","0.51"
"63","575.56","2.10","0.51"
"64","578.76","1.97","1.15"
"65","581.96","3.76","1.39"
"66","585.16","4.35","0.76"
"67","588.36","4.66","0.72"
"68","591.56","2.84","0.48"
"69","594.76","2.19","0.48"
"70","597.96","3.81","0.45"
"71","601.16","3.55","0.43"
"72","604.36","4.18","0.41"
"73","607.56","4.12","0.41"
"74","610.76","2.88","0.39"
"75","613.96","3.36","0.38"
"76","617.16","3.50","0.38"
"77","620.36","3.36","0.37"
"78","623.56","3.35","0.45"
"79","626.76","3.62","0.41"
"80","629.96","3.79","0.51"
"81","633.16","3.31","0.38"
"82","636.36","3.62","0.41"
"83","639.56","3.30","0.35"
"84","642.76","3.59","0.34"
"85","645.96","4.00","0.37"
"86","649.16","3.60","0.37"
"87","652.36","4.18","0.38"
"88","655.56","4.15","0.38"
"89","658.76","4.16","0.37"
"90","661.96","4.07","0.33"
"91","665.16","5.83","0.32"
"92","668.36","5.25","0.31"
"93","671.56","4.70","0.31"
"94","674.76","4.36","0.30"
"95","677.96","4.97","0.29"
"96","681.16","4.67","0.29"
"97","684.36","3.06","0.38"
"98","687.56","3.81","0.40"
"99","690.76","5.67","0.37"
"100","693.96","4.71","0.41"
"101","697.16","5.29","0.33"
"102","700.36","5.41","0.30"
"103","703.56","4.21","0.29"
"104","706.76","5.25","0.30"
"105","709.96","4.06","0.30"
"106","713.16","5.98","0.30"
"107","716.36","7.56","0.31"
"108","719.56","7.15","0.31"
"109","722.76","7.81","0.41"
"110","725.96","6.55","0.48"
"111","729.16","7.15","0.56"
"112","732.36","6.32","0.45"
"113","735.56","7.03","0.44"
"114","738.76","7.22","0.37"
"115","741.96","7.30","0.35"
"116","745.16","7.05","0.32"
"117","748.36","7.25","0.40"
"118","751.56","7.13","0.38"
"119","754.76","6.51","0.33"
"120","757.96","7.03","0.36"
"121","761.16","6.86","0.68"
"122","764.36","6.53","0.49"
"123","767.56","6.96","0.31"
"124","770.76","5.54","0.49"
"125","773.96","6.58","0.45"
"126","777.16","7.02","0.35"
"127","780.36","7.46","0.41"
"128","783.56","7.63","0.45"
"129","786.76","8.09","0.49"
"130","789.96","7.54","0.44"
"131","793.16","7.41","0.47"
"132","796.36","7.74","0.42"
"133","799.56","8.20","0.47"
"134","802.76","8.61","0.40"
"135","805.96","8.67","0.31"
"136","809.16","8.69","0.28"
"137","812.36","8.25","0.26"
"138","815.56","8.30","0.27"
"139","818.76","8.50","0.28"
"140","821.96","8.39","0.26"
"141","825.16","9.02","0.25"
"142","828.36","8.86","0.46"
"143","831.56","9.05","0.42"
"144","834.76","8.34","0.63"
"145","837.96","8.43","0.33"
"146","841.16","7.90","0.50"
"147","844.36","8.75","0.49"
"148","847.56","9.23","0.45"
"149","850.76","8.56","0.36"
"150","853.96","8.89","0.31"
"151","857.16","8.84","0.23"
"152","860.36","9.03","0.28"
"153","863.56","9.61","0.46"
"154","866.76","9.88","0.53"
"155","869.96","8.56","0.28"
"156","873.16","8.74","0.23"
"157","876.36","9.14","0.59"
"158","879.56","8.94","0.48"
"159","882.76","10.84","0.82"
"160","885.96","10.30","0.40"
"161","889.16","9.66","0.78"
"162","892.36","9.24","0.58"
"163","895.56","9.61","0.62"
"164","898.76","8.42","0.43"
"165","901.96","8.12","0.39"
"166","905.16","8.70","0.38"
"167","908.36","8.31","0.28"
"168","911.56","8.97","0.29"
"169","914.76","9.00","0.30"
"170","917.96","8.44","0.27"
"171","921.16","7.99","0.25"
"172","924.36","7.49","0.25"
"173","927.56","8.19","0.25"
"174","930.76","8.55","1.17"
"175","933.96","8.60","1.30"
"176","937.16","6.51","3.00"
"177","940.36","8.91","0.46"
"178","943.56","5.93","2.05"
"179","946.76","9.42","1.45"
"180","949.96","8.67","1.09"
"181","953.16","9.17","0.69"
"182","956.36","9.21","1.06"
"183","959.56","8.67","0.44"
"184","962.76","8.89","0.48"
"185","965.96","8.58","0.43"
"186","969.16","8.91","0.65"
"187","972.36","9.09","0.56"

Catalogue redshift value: 0.79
